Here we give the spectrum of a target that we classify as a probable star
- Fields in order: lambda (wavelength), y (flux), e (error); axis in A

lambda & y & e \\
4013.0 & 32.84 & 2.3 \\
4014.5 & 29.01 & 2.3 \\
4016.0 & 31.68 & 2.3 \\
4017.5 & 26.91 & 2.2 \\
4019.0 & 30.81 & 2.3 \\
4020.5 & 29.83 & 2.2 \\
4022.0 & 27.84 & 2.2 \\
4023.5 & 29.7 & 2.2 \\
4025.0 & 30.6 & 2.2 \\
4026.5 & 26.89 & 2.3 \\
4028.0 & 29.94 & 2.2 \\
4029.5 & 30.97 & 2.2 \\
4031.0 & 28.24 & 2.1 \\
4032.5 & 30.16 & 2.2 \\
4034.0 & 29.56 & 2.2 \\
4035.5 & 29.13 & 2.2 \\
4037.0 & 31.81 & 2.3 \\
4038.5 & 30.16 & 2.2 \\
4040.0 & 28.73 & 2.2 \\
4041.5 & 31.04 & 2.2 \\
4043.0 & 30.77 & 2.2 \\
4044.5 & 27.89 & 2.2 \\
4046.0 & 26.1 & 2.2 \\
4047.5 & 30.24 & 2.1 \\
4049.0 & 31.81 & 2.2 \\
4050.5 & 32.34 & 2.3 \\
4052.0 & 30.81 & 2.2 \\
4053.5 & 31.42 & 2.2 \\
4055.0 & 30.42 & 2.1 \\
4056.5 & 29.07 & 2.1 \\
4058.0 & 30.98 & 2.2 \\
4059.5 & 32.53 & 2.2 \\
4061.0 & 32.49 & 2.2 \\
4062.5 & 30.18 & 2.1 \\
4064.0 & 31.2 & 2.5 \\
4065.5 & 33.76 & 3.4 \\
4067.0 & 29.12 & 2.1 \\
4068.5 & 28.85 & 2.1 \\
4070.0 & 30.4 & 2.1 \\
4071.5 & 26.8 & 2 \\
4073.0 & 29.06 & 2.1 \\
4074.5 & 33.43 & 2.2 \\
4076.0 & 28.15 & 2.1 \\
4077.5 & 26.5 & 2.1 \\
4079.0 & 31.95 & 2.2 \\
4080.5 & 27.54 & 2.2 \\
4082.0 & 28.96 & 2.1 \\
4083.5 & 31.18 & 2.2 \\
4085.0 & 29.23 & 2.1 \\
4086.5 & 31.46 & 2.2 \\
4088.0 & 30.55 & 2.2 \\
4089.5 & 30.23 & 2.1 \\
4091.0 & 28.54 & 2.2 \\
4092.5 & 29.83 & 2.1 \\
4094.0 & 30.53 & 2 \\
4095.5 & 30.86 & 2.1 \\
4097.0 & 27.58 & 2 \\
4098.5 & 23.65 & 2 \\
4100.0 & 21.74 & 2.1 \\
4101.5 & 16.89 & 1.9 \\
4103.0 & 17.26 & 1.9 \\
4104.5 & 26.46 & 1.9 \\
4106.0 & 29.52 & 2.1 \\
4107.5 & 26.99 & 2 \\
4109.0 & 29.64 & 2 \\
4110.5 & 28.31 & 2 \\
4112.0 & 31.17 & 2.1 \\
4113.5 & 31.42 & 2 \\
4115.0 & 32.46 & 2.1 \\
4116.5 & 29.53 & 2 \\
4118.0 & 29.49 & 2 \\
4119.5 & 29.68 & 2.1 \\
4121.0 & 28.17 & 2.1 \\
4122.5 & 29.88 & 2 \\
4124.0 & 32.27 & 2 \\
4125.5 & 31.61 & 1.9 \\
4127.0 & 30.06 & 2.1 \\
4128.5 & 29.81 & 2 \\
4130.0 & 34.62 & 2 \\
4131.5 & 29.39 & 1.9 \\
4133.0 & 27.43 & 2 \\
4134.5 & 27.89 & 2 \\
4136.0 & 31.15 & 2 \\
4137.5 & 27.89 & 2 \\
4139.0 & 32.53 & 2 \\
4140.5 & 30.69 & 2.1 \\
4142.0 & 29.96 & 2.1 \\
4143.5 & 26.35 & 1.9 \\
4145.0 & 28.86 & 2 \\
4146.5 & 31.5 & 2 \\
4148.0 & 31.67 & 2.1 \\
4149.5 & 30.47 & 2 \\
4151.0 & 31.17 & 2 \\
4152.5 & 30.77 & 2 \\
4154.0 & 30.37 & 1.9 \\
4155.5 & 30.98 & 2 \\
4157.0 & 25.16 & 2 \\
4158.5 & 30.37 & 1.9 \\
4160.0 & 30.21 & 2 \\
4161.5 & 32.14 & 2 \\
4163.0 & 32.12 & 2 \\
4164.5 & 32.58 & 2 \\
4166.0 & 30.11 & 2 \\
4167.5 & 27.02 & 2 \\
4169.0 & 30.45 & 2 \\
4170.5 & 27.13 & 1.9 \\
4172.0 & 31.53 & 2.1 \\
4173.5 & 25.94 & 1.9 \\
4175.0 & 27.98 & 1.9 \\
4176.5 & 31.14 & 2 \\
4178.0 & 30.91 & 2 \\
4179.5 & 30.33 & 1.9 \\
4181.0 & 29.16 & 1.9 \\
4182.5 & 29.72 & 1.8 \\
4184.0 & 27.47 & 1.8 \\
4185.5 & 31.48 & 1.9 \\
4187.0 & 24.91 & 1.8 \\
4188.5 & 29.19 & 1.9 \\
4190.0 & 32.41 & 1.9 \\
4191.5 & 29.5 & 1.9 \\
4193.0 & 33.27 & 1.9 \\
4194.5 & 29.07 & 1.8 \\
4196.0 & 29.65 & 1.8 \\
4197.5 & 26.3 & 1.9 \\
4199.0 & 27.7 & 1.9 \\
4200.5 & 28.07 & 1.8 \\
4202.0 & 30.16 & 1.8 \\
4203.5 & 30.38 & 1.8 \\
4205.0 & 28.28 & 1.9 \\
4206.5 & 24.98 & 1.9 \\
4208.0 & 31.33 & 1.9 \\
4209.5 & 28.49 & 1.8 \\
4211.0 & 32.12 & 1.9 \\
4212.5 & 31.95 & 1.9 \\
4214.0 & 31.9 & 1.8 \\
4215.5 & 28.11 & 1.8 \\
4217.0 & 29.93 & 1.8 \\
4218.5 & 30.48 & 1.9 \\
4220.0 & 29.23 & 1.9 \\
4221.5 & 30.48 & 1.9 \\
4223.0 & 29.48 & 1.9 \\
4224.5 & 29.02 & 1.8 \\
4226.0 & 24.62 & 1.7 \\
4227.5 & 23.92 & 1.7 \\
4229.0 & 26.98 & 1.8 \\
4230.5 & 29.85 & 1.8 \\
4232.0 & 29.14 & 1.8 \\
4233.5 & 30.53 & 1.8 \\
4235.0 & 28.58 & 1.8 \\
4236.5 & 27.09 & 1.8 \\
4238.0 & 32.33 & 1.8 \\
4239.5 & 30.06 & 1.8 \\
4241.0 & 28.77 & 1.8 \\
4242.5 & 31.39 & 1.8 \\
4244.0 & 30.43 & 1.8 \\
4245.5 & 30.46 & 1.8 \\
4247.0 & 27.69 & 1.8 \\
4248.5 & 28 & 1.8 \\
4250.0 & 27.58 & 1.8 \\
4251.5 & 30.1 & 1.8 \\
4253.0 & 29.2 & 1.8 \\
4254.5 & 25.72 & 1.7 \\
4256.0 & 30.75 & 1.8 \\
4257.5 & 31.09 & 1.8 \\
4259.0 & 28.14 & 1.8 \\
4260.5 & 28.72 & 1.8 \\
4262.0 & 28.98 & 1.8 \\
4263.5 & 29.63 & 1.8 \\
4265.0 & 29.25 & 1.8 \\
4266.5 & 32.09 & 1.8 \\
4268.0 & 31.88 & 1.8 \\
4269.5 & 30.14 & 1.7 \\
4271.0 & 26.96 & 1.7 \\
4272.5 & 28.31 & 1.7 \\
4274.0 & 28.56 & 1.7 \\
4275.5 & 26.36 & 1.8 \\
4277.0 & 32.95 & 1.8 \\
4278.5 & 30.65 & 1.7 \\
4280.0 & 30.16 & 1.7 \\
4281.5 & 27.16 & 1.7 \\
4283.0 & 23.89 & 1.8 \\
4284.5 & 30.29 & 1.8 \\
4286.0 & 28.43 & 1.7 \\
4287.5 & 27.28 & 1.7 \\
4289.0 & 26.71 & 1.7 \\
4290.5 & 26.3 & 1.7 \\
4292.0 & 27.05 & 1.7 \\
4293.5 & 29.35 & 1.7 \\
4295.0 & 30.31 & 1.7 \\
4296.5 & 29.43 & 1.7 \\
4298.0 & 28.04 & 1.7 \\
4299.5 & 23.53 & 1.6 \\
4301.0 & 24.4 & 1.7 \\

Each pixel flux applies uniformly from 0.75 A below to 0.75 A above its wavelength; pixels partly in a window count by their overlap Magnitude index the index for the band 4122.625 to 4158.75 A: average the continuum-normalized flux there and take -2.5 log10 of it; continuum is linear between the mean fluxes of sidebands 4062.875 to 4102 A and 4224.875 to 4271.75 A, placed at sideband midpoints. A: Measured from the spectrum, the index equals -0.04 mag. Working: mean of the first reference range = 28.9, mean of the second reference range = 29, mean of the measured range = 30.1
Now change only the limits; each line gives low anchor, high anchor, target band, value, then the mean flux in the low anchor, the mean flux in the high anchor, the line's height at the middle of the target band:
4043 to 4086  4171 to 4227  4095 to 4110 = 0.193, 30.1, 29.3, 29.9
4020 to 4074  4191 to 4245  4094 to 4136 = 0.050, 30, 29.3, 29.7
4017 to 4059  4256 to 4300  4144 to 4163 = -0.037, 29.8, 28.7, 29.3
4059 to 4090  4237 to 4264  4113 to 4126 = -0.018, 30.2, 29.4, 30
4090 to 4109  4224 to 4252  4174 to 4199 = -0.065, 26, 28.8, 27.7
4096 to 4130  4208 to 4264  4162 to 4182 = -0.042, 28.1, 29.2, 28.6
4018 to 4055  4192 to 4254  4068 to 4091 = 0.004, 29.9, 29.2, 29.7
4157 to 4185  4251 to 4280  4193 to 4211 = 0.025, 29.7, 29.5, 29.6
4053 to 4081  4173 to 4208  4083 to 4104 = 0.112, 30.2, 29.1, 30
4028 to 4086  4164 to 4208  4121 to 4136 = -0.024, 30.1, 29.2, 29.6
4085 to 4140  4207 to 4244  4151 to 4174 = -0.030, 28.8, 29.4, 29.1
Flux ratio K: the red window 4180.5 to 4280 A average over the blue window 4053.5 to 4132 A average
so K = 1.0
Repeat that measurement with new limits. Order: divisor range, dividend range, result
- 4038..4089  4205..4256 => 0.97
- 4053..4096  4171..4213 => 0.97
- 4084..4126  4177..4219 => 1.04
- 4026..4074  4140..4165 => 1.01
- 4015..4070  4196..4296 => 0.96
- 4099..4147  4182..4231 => 1.01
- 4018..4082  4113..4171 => 1.01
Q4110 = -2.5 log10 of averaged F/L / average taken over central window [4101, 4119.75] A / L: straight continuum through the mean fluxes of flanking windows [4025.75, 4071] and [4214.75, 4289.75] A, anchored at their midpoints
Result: 0.08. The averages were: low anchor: 30.2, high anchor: 29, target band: 27.7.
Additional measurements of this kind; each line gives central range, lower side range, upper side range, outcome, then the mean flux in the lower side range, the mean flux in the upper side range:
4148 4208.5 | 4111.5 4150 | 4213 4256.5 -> 0.00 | 30.2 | 29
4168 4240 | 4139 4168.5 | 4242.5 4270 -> 0.02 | 30.2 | 29.5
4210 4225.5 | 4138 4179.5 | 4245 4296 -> -0.03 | 30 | 28.8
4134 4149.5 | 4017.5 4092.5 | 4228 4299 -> -0.01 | 30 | 29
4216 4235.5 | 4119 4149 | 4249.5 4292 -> 0.02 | 30.1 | 28.8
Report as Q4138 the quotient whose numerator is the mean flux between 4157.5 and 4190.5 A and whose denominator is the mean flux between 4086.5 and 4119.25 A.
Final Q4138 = 1.07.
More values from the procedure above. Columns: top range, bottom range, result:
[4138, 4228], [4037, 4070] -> 0.97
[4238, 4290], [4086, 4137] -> 1.01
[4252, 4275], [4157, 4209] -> 0.99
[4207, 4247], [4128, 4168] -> 0.98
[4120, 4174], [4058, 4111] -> 1.05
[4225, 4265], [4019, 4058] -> 0.97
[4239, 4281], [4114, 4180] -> 0.98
